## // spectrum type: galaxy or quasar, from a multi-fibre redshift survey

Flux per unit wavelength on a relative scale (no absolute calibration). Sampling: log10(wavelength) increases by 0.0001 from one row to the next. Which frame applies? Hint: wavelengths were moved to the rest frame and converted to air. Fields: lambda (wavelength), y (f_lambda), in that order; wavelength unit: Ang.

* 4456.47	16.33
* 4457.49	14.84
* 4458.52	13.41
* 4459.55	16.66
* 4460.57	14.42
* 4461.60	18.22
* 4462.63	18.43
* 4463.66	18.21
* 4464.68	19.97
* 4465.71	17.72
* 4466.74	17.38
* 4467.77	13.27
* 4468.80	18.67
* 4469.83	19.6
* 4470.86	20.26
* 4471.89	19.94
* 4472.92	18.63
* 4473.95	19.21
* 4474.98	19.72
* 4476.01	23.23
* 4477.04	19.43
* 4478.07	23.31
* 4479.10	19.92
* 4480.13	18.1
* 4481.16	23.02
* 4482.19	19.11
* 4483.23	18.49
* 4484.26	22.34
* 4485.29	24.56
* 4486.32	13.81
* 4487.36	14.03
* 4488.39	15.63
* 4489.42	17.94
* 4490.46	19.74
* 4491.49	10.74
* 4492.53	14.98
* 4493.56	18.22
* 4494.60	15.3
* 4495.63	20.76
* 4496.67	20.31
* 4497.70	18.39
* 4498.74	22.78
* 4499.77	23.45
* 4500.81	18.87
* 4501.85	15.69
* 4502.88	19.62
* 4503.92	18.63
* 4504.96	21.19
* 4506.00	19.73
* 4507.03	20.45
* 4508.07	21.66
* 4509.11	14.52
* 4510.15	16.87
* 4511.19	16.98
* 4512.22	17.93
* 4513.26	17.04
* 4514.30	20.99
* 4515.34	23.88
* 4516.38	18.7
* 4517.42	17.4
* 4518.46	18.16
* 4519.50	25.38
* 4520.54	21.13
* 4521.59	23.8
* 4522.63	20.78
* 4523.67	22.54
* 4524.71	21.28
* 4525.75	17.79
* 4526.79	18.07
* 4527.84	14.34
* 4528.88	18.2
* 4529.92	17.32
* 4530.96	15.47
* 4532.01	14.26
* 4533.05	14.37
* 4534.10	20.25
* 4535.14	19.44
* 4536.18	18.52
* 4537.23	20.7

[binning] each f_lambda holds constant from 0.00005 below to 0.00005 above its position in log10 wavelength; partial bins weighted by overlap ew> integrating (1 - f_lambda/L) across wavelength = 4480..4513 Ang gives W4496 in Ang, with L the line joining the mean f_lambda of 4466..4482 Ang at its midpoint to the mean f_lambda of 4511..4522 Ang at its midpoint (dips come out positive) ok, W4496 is 2.2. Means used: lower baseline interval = 19.5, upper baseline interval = 20.2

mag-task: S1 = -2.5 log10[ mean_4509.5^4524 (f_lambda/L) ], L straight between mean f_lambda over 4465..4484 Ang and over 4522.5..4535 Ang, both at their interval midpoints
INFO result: -0.10 mag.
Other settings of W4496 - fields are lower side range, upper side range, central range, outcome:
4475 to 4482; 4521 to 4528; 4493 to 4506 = 0.72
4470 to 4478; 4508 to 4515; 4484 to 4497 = 1.20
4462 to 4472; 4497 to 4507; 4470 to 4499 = 0.11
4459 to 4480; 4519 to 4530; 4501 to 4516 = 0.62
